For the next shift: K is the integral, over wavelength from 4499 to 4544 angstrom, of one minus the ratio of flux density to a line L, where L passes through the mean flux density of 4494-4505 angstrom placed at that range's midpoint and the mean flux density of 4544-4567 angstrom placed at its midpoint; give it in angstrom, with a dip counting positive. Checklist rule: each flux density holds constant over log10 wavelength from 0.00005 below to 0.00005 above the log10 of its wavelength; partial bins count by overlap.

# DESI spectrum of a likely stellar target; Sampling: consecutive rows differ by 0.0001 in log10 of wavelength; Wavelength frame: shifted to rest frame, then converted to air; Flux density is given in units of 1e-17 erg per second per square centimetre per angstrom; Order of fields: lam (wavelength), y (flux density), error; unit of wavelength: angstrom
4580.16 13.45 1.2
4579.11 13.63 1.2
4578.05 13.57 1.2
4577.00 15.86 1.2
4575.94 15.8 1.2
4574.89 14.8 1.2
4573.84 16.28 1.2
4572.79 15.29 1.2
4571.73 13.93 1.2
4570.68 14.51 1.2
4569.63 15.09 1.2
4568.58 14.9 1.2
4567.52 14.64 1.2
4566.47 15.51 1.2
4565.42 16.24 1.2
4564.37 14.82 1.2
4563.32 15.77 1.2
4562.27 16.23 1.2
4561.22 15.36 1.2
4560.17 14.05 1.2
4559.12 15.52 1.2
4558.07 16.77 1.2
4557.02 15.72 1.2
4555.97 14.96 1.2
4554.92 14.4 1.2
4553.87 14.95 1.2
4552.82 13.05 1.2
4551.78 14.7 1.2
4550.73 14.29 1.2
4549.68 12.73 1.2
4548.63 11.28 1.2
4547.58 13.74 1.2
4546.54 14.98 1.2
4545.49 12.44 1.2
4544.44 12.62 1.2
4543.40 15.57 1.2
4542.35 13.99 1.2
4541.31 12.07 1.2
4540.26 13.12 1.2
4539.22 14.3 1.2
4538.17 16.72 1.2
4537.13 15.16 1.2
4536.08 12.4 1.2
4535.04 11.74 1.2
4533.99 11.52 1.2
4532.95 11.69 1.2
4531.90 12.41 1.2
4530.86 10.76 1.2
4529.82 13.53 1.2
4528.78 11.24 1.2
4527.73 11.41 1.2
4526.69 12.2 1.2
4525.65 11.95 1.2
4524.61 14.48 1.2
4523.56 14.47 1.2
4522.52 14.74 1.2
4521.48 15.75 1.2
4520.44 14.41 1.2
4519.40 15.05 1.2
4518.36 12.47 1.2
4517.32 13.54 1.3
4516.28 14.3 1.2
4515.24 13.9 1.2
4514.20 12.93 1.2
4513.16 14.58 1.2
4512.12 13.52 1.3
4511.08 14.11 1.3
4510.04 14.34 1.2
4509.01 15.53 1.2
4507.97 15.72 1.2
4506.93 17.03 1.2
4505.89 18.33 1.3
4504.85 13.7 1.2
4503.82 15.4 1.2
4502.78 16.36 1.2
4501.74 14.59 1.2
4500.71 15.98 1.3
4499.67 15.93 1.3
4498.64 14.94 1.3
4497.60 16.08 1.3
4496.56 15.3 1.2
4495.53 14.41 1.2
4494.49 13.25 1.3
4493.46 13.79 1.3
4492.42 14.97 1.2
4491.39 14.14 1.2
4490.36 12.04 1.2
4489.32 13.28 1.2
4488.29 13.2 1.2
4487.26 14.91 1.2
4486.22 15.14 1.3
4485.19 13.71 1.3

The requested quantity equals 2.7 angstrom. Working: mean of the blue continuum 15.1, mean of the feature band 14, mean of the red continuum 14.6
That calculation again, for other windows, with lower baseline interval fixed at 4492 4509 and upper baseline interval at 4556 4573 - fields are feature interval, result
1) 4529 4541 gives 1.8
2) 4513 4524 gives 0.8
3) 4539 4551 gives 1.5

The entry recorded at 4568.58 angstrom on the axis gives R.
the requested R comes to 14.9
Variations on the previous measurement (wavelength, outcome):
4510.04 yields 14.34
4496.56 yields 15.3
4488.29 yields 13.2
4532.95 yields 11.69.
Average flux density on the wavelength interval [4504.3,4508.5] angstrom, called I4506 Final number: 16.2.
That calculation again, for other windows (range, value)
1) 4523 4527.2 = 13.3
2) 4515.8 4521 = 14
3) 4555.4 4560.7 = 15.4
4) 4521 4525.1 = 14.8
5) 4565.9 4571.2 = 14.9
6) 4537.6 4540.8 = 14.7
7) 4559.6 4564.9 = 15.3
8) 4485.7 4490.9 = 13.7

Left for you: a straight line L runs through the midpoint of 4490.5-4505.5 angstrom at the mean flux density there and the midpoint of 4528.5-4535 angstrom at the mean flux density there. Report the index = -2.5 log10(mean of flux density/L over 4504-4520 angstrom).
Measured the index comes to -0.075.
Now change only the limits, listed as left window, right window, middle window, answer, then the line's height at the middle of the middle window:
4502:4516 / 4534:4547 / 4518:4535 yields 0.10 mag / 14.3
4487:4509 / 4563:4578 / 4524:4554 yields 0.15 mag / 15.1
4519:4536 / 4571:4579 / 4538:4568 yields -0.03 mag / 14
